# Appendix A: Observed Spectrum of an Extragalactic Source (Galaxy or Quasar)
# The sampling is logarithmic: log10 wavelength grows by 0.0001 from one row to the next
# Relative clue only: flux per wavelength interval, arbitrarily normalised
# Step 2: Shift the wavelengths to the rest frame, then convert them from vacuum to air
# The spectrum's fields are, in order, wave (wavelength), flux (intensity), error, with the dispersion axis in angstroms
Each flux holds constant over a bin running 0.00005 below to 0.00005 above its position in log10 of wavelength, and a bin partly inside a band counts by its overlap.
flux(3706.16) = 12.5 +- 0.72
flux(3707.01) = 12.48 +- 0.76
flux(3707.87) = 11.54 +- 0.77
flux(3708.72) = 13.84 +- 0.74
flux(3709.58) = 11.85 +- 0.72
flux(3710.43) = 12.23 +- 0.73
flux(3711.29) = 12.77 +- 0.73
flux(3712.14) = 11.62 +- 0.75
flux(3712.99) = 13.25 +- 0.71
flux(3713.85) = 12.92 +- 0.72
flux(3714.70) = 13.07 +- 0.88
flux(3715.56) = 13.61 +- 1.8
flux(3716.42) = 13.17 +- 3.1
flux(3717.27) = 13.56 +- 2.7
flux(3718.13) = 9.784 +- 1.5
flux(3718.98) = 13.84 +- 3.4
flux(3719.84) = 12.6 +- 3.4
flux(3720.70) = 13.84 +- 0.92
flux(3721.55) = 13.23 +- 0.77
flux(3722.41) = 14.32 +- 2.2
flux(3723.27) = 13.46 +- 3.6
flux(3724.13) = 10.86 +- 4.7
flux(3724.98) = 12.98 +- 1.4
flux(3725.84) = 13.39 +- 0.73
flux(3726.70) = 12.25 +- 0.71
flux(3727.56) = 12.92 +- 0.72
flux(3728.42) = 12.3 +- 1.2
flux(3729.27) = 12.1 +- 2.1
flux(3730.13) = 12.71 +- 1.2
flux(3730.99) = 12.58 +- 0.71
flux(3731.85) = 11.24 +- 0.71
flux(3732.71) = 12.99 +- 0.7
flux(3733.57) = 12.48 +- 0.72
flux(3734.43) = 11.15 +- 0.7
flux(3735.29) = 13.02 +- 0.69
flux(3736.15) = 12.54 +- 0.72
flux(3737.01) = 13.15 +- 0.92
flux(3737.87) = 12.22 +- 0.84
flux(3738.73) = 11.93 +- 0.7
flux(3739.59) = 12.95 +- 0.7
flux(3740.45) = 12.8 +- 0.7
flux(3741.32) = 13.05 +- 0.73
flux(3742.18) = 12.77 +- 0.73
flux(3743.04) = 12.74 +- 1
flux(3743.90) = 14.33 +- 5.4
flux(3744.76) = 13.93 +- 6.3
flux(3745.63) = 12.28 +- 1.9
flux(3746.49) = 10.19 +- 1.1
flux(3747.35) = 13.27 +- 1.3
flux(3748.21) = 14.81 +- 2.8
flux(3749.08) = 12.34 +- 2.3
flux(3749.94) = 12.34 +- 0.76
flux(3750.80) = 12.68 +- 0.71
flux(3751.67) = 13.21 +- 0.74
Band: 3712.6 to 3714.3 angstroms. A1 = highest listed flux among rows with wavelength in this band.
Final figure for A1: 13.25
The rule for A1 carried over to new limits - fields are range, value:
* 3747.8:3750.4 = 14.81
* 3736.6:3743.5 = 13.15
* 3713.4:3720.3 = 13.84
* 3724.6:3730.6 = 13.39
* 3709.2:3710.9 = 12.23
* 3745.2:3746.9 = 12.28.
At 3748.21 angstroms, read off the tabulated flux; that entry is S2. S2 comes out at 14.81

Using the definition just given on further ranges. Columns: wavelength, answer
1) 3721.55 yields 13.23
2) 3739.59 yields 12.95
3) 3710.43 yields 12.23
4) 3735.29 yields 13.02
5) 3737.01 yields 13.15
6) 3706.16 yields 12.5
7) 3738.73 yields 11.93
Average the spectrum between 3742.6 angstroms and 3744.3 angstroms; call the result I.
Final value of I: 13.5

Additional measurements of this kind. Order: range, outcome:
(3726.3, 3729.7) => 12.4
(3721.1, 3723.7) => 13.7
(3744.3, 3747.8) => 12.5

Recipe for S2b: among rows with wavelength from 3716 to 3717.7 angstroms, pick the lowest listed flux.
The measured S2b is 13.17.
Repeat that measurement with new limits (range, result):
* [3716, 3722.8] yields 9.784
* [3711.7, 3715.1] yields 11.62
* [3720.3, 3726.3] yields 10.86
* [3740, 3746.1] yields 12.28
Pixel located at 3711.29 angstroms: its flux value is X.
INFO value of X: 12.77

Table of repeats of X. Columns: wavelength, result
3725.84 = 13.39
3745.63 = 12.28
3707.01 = 12.48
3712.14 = 11.62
